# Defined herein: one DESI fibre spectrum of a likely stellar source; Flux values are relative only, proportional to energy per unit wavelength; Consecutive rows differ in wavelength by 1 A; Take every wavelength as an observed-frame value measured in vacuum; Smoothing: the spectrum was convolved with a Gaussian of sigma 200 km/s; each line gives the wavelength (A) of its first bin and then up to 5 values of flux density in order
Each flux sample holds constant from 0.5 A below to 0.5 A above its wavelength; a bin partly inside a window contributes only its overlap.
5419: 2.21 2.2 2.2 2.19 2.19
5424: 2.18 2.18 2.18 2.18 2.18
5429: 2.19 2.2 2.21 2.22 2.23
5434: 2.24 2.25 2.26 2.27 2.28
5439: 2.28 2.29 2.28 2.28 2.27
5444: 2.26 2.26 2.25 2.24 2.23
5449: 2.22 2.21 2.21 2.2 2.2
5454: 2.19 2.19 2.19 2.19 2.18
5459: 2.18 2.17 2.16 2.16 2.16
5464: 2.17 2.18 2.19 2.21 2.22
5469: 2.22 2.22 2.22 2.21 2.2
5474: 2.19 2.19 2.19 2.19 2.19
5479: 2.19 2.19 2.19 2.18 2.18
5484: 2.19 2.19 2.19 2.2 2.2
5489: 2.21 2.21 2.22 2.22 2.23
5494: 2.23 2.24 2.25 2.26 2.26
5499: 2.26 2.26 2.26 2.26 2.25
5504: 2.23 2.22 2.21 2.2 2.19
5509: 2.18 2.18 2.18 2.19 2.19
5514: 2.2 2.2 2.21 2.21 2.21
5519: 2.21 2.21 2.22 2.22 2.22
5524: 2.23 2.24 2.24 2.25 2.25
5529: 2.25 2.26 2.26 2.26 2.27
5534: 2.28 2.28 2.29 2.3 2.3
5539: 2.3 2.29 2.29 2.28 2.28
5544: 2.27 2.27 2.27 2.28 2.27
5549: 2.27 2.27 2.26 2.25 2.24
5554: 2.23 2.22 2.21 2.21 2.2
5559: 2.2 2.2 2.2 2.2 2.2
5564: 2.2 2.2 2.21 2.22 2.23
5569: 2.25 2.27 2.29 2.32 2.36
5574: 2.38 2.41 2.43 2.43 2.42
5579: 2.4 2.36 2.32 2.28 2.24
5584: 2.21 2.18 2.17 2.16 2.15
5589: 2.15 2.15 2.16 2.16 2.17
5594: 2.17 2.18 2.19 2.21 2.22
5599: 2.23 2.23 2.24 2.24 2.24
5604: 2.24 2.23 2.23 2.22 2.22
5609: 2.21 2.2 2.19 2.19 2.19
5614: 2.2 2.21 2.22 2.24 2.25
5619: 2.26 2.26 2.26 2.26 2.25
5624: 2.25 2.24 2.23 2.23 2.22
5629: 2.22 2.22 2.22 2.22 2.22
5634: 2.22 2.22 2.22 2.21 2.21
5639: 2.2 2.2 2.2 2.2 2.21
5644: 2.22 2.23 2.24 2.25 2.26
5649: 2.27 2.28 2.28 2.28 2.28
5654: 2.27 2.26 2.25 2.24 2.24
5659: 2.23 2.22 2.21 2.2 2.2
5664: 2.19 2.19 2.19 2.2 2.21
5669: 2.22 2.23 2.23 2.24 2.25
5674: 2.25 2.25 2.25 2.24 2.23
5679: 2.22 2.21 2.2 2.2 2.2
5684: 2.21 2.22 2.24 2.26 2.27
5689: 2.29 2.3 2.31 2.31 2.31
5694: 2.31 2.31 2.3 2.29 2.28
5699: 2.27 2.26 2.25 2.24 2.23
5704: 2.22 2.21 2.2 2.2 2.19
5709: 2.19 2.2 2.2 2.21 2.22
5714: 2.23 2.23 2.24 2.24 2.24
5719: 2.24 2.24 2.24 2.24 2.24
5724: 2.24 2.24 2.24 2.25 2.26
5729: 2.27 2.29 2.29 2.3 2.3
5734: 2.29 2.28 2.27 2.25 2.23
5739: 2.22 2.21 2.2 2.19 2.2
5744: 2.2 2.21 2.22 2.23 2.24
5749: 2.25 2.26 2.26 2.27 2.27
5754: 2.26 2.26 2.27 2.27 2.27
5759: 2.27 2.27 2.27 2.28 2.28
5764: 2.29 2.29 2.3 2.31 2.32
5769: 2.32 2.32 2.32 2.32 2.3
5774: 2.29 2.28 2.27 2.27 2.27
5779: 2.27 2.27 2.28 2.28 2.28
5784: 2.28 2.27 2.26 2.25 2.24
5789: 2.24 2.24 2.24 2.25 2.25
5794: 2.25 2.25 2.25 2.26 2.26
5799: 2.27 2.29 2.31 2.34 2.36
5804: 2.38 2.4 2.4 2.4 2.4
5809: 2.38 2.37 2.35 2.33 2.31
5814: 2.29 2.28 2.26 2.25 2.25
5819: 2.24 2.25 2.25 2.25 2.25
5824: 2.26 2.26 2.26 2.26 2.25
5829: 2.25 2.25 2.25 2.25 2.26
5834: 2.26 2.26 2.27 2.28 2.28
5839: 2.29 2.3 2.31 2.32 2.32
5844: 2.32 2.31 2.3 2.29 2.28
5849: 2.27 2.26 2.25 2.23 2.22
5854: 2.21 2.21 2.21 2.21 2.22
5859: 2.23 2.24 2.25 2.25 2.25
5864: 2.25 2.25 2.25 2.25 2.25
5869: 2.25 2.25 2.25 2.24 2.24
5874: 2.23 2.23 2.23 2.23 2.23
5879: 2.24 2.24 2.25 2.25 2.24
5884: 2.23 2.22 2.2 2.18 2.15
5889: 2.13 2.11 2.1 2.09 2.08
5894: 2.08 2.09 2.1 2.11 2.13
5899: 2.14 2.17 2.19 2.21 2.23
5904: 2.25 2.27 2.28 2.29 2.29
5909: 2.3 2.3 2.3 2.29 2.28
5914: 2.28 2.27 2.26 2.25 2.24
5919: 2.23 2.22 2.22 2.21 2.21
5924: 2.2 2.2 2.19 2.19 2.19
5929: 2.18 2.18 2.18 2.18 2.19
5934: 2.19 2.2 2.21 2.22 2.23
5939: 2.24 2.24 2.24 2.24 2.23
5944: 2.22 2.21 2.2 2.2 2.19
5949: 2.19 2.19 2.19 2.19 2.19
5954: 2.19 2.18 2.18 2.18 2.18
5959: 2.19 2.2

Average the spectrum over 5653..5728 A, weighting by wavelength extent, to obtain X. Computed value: 2.24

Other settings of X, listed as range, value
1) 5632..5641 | 2.21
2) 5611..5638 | 2.23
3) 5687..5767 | 2.25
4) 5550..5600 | 2.24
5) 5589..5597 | 2.17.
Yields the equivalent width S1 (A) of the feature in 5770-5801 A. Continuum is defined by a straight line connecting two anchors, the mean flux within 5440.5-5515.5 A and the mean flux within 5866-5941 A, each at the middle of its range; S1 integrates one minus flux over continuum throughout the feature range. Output -0.8 A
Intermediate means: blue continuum 2.21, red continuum 2.21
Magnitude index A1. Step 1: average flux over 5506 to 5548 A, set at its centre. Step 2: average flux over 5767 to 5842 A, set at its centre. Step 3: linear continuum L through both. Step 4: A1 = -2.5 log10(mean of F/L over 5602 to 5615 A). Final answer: 0.02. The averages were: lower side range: 2.24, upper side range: 2.29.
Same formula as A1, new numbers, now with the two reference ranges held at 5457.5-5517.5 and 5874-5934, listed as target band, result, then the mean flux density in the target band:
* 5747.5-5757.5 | -0.03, 2.26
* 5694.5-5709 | -0.02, 2.24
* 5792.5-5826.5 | -0.04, 2.3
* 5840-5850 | -0.05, 2.3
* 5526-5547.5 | -0.03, 2.27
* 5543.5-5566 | -0.01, 2.23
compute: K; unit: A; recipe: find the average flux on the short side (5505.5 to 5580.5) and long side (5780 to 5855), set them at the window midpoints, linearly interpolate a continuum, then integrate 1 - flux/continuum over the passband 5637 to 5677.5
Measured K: 0.6 A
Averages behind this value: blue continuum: 2.26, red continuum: 2.28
